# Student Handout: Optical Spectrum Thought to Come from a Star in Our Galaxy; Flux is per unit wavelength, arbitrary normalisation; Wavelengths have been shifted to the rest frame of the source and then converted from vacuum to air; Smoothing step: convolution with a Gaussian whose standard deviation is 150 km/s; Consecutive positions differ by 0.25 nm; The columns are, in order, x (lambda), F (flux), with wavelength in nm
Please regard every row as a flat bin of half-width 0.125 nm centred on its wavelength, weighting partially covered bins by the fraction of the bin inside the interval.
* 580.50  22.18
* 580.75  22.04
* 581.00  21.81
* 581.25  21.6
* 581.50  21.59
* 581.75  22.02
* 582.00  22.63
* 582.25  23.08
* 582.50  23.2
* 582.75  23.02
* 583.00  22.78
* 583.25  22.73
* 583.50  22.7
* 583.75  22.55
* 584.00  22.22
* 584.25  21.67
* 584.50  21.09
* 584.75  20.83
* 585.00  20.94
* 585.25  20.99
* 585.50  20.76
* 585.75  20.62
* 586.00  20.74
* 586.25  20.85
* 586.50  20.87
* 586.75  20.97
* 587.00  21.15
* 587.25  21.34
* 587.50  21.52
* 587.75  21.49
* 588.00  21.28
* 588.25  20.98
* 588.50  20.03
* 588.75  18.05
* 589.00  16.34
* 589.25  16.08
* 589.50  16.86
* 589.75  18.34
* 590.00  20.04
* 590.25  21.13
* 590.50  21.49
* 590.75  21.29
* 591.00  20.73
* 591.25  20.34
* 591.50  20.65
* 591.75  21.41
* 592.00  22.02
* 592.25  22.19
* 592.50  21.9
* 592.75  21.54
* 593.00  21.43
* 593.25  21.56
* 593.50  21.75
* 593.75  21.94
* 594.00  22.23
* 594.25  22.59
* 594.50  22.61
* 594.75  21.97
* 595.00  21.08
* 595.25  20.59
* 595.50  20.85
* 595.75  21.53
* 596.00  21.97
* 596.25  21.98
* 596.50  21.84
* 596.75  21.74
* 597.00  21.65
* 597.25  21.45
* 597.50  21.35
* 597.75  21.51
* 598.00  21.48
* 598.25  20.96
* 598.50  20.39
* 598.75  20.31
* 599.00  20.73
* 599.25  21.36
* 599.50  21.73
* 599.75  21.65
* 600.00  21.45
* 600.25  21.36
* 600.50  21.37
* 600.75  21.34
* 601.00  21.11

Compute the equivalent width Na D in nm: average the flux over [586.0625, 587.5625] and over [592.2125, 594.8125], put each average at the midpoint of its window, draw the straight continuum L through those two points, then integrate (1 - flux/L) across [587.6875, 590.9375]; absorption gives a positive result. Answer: 0.29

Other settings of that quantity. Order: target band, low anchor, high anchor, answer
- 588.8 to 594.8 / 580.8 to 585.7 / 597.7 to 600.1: 0.22 nm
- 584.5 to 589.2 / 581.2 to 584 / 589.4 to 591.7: 0.18 nm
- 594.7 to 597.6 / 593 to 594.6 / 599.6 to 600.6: 0.05 nm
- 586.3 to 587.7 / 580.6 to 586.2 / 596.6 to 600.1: 0.04 nm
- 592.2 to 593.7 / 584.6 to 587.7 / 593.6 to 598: -0.02 nm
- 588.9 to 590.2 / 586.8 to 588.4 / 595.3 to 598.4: 0.22 nm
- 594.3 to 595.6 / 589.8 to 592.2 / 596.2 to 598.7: -0.02 nm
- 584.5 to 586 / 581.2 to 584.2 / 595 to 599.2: 0.10 nm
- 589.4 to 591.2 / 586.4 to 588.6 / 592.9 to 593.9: 0.11 nm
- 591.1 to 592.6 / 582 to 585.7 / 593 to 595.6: 0.03 nm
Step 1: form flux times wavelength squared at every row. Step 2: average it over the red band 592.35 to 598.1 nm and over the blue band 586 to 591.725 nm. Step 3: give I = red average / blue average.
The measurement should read 1.1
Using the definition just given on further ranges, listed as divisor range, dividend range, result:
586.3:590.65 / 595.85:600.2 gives 1.11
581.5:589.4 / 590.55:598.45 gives 1.05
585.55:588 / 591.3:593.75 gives 1.04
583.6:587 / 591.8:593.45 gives 1.05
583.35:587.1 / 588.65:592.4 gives 0.95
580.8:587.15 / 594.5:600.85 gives 1.03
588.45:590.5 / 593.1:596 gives 1.19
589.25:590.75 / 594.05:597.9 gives 1.14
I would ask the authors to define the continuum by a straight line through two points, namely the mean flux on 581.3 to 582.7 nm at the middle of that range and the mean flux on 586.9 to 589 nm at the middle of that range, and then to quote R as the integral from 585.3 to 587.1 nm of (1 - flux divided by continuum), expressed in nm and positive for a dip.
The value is 0.02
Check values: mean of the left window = 22.5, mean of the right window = 20.5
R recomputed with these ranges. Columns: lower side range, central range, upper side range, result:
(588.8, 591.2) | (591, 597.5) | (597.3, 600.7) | -0.48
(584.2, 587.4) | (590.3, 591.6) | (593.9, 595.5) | 0.03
